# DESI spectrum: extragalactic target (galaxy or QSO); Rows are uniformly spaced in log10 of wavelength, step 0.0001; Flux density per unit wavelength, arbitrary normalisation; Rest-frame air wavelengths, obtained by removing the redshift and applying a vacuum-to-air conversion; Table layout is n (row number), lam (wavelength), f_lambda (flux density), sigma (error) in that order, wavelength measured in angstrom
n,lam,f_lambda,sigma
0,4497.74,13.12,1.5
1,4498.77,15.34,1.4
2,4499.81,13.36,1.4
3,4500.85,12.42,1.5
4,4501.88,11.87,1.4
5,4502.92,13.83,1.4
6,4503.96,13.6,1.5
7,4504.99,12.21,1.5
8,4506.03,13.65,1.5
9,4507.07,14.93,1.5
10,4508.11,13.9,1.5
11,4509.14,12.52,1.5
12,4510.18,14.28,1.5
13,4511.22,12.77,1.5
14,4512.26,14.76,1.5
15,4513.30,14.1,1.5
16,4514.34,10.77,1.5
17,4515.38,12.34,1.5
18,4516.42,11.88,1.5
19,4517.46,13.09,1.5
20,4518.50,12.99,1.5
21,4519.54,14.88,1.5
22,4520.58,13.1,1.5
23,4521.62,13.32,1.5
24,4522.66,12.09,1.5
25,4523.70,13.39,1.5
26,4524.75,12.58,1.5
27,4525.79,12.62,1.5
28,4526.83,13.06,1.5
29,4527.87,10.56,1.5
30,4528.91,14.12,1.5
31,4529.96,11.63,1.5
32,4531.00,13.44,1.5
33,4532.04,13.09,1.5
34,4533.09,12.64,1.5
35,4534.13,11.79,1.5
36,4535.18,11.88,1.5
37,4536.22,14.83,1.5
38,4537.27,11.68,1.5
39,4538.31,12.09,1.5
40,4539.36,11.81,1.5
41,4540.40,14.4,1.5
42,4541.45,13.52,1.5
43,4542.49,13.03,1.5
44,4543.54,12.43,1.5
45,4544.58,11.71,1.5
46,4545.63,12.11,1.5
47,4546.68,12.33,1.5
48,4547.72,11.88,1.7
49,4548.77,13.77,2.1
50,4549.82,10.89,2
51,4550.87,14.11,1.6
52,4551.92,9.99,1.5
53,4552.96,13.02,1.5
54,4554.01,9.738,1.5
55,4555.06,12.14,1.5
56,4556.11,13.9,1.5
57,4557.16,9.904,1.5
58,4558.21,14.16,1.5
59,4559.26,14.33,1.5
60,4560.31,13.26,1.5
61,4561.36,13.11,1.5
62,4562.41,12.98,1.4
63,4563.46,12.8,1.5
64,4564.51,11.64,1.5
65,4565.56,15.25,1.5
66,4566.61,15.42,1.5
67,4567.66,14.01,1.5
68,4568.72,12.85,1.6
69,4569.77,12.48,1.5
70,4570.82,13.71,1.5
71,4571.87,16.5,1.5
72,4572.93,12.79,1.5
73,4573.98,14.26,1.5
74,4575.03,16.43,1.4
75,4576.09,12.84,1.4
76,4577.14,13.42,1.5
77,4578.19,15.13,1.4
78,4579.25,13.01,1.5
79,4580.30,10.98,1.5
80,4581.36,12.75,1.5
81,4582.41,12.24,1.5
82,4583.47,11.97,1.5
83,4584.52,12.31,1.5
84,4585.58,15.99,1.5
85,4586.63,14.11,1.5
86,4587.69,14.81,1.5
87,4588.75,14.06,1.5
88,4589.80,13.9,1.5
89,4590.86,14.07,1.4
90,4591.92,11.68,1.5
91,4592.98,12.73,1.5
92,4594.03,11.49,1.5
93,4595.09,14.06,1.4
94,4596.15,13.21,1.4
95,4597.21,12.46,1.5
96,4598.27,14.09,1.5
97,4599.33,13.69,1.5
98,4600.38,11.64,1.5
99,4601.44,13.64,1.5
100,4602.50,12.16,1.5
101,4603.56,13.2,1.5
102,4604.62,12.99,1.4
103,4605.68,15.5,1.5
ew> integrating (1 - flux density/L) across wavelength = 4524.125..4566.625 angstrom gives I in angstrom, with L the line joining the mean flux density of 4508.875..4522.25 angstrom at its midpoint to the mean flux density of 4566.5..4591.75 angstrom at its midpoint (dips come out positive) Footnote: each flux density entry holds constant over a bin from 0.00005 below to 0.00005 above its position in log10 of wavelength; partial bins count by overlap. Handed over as 2.4 angstrom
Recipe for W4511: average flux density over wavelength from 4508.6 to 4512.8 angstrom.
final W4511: 13.6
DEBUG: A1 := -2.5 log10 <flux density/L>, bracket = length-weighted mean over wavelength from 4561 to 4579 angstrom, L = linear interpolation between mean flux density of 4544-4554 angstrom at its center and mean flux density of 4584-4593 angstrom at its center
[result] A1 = -0.070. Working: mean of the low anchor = 12.1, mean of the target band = 13.9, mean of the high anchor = 13.8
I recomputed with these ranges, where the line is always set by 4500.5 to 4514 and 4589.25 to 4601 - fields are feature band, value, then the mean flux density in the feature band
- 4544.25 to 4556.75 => 1.05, 12.1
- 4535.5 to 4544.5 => 0.26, 12.9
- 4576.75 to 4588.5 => -0.25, 13.4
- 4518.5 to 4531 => 0.44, 12.9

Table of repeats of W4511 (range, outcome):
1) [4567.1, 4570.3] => 13.1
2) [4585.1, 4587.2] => 15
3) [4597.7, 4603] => 13.1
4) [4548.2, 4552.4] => 12.2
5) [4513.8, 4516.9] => 11.7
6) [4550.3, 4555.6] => 11.8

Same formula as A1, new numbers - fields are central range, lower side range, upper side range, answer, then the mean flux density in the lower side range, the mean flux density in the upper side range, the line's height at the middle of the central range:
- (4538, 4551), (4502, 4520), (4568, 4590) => 0.07 mag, 13.3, 13.6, 13.5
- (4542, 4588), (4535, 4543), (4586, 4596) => 0.01 mag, 13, 13.5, 13.2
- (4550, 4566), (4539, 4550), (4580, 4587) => 0.01 mag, 12.6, 12.9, 12.7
